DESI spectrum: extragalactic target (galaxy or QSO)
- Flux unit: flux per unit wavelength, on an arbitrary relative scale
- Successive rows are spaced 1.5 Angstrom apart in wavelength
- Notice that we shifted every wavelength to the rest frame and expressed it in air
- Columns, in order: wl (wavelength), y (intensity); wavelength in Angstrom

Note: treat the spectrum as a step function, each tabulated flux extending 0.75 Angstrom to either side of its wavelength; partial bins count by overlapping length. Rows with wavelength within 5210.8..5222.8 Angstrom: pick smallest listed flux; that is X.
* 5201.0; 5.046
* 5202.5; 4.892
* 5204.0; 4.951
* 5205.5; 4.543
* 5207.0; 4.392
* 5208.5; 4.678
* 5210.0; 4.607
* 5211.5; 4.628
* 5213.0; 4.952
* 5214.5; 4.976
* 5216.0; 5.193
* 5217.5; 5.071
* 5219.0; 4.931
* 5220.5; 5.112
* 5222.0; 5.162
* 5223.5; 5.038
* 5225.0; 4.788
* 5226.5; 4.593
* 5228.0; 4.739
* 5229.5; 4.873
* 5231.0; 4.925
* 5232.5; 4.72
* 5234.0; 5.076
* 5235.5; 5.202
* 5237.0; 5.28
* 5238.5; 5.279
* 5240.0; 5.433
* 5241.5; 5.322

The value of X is 4.628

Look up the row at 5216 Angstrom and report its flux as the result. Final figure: 5.193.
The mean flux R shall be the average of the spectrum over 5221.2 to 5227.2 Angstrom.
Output 4.9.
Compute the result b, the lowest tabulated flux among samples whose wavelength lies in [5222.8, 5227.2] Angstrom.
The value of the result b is 4.593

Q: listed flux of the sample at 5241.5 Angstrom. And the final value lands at 5.322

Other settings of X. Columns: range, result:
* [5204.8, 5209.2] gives 4.392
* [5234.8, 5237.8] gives 5.202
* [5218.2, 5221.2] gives 4.931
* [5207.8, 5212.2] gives 4.607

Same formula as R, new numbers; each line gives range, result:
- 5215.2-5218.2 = 5.13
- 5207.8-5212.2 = 4.64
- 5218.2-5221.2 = 5.02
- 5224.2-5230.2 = 4.75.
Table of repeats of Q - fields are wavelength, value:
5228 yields 4.739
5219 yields 4.931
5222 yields 5.162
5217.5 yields 5.071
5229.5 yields 4.873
